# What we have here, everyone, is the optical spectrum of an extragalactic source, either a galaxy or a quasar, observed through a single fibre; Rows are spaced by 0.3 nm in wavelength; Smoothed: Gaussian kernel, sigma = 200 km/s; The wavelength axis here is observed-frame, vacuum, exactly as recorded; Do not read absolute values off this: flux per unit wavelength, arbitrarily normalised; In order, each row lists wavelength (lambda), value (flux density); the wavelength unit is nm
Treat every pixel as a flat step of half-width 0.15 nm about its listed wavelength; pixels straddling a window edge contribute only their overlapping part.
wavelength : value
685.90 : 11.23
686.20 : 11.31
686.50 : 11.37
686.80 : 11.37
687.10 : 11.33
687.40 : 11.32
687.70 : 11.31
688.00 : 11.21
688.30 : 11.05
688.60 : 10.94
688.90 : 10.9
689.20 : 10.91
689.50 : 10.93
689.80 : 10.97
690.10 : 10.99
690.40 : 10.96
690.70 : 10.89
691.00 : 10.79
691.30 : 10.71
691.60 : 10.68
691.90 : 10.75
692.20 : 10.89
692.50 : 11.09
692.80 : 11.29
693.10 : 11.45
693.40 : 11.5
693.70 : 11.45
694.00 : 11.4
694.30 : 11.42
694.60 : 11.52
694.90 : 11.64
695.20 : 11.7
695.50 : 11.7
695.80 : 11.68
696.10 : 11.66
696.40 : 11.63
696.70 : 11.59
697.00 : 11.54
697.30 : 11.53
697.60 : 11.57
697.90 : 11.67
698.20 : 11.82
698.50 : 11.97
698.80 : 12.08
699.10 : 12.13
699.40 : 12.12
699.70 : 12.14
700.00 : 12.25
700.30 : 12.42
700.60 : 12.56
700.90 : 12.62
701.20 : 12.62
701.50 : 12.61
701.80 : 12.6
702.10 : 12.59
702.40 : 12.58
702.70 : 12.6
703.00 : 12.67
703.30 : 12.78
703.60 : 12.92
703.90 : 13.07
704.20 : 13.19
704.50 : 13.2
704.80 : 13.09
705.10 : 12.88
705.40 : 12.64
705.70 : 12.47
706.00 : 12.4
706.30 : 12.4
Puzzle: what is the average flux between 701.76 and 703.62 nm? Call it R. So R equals 12.7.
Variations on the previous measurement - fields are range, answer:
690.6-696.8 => 11.3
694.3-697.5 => 11.6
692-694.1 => 11.3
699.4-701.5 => 12.4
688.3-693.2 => 10.9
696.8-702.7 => 12.2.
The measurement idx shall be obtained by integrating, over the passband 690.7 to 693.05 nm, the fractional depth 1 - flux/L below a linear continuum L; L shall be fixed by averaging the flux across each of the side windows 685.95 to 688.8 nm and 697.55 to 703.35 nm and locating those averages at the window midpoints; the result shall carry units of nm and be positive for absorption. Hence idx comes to 0.142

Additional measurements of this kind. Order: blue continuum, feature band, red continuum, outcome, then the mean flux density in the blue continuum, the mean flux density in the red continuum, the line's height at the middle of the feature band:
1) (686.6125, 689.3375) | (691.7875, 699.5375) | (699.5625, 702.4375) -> 0.24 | 11.2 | 12.5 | 11.9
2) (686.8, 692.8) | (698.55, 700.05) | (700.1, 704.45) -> 0.02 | 11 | 12.7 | 12.3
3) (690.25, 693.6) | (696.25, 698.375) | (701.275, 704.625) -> 0.05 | 11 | 12.8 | 11.9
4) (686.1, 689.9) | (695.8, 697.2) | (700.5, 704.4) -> 0.05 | 11.1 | 12.7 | 12.1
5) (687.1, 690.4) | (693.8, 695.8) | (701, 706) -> 0.03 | 11.1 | 12.8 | 11.8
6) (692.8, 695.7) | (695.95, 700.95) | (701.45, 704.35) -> 0.08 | 11.5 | 12.8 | 12.1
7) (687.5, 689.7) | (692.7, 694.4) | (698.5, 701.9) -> 0.03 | 11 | 12.4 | 11.6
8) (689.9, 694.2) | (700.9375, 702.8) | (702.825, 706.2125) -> -0.02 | 11.1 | 12.8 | 12.5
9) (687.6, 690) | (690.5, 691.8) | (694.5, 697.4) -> 0.05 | 11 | 11.6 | 11.2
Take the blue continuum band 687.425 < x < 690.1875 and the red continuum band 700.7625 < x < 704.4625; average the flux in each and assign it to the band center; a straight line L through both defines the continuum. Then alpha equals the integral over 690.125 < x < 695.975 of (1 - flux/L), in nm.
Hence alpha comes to 0.168 nm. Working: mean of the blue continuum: 11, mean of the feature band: 11.2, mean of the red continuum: 12.8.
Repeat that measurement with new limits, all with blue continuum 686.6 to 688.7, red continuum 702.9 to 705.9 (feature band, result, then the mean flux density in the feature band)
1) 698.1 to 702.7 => 0.051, 12.4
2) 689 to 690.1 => 0.046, 10.9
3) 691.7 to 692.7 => 0.065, 10.9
